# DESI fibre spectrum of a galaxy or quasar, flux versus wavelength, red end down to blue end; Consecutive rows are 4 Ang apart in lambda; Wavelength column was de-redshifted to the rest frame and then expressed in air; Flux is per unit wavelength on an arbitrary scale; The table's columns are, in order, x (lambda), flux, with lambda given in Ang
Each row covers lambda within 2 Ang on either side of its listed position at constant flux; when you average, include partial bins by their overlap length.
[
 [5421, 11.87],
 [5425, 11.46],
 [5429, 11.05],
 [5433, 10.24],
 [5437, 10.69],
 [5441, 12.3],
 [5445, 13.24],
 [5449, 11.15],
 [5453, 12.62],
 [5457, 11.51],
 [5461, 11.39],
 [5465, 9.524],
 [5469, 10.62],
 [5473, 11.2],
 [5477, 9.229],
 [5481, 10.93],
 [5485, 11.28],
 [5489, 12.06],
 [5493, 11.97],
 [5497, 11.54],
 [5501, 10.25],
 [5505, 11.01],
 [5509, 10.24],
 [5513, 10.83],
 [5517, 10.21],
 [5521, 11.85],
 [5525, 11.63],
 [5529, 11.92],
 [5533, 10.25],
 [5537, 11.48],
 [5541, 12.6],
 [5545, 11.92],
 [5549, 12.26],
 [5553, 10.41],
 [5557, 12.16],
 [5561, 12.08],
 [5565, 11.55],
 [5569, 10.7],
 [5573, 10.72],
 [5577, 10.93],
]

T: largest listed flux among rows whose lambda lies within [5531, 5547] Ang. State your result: 12.6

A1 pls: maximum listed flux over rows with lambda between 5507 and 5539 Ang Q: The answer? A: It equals 11.92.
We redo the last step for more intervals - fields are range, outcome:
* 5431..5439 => 10.69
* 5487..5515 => 12.06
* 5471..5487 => 11.28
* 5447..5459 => 12.62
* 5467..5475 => 11.2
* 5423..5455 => 13.24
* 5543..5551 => 12.26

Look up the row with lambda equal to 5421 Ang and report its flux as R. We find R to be 11.87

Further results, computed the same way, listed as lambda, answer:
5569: 10.7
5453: 12.62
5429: 11.05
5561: 12.08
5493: 11.97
